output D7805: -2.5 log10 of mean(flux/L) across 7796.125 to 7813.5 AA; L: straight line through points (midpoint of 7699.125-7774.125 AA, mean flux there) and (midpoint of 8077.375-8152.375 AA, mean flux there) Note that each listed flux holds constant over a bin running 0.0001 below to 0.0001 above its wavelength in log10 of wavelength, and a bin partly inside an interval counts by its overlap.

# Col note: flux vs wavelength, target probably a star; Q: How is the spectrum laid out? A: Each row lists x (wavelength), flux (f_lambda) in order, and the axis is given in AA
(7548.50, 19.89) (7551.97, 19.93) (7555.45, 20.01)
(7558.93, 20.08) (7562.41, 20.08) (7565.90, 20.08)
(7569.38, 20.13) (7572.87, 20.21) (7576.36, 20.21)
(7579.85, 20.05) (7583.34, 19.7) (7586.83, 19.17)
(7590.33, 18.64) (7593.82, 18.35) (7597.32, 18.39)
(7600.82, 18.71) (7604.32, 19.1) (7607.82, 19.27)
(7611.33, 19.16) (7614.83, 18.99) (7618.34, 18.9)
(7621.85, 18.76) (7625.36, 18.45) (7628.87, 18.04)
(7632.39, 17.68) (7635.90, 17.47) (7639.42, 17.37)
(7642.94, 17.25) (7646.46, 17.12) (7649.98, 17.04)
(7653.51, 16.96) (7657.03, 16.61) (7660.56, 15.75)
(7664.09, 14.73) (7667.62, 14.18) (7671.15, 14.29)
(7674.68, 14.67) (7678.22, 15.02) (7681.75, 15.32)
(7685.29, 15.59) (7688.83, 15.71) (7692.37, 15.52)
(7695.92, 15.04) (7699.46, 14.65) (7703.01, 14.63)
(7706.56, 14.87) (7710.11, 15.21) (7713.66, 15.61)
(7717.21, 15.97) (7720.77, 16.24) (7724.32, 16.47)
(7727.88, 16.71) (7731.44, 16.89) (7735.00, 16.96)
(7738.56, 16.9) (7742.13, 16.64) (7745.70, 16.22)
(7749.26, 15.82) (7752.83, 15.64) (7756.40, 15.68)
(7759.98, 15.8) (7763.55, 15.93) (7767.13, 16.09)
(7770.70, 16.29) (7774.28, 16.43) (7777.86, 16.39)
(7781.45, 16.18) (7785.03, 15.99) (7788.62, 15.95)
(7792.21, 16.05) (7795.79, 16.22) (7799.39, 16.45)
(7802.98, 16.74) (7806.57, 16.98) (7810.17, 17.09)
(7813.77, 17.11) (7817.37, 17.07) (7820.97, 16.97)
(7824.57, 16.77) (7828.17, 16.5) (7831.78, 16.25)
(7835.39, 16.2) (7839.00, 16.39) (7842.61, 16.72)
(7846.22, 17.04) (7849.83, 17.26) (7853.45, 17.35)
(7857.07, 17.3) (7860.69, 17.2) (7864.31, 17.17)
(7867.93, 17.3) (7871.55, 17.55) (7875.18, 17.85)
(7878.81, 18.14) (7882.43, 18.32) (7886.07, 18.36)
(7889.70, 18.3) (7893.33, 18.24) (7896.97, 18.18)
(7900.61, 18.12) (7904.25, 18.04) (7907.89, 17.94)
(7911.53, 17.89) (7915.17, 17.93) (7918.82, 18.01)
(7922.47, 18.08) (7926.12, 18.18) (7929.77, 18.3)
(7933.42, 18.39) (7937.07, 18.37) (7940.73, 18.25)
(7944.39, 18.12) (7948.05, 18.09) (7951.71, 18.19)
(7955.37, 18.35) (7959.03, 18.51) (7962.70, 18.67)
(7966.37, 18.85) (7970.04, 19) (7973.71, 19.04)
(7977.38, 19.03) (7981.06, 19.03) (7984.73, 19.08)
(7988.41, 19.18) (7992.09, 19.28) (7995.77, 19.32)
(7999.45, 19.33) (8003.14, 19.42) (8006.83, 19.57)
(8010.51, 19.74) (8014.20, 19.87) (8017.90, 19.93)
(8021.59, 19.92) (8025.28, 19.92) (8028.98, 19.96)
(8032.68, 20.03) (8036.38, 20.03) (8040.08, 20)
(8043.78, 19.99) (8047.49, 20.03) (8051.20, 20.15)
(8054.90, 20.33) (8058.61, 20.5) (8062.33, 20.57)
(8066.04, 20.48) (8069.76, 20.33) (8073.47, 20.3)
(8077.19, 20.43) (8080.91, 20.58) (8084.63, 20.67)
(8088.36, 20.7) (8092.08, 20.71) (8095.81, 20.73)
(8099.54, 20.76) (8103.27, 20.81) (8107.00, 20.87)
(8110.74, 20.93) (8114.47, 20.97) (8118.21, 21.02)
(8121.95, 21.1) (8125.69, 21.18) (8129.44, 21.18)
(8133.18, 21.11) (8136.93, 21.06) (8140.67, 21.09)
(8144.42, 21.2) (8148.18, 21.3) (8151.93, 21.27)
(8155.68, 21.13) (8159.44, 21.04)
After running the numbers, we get 0.01 mag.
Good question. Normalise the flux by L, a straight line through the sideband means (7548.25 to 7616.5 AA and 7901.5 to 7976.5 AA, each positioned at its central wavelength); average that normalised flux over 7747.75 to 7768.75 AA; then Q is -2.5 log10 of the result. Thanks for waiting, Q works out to 0.19 mag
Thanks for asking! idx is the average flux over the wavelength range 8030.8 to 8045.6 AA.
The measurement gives 20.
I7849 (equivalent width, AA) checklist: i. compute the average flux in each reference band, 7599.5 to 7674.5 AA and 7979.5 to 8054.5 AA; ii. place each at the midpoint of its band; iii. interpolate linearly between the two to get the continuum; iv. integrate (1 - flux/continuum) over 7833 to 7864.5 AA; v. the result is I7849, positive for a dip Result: 2.9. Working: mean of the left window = 17.4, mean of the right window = 19.7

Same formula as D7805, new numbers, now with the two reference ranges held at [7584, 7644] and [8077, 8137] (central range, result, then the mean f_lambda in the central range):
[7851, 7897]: 0.11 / 17.8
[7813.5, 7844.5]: 0.17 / 16.6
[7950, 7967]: 0.09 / 18.5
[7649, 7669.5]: 0.18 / 15.8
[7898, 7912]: 0.11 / 18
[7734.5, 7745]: 0.14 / 16.7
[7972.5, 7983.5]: 0.07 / 19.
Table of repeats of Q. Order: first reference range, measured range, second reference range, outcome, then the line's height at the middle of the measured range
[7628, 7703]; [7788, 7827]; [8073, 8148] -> 0.05 mag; 17.5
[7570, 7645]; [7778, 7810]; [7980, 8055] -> 0.17 mag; 19.2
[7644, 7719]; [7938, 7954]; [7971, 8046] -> 0.04 mag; 18.8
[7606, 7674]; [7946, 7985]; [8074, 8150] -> 0.06 mag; 19.8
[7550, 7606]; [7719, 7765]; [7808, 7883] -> 0.11 mag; 18.1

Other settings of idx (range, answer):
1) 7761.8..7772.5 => 16.1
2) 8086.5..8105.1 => 20.7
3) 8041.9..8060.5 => 20.2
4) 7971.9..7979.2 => 19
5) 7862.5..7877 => 17.5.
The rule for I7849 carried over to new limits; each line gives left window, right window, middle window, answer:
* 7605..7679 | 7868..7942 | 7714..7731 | 1.0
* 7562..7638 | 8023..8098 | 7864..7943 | 7.3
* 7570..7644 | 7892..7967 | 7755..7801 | 5.9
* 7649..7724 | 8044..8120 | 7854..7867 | 0.3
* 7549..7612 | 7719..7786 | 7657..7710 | 7.6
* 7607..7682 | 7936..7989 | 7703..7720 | 1.9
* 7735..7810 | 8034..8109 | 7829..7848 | 0.7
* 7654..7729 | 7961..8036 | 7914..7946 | 0.6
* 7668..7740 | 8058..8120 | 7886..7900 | -0.1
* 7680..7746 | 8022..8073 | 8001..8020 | 0.0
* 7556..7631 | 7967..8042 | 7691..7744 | 9.5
